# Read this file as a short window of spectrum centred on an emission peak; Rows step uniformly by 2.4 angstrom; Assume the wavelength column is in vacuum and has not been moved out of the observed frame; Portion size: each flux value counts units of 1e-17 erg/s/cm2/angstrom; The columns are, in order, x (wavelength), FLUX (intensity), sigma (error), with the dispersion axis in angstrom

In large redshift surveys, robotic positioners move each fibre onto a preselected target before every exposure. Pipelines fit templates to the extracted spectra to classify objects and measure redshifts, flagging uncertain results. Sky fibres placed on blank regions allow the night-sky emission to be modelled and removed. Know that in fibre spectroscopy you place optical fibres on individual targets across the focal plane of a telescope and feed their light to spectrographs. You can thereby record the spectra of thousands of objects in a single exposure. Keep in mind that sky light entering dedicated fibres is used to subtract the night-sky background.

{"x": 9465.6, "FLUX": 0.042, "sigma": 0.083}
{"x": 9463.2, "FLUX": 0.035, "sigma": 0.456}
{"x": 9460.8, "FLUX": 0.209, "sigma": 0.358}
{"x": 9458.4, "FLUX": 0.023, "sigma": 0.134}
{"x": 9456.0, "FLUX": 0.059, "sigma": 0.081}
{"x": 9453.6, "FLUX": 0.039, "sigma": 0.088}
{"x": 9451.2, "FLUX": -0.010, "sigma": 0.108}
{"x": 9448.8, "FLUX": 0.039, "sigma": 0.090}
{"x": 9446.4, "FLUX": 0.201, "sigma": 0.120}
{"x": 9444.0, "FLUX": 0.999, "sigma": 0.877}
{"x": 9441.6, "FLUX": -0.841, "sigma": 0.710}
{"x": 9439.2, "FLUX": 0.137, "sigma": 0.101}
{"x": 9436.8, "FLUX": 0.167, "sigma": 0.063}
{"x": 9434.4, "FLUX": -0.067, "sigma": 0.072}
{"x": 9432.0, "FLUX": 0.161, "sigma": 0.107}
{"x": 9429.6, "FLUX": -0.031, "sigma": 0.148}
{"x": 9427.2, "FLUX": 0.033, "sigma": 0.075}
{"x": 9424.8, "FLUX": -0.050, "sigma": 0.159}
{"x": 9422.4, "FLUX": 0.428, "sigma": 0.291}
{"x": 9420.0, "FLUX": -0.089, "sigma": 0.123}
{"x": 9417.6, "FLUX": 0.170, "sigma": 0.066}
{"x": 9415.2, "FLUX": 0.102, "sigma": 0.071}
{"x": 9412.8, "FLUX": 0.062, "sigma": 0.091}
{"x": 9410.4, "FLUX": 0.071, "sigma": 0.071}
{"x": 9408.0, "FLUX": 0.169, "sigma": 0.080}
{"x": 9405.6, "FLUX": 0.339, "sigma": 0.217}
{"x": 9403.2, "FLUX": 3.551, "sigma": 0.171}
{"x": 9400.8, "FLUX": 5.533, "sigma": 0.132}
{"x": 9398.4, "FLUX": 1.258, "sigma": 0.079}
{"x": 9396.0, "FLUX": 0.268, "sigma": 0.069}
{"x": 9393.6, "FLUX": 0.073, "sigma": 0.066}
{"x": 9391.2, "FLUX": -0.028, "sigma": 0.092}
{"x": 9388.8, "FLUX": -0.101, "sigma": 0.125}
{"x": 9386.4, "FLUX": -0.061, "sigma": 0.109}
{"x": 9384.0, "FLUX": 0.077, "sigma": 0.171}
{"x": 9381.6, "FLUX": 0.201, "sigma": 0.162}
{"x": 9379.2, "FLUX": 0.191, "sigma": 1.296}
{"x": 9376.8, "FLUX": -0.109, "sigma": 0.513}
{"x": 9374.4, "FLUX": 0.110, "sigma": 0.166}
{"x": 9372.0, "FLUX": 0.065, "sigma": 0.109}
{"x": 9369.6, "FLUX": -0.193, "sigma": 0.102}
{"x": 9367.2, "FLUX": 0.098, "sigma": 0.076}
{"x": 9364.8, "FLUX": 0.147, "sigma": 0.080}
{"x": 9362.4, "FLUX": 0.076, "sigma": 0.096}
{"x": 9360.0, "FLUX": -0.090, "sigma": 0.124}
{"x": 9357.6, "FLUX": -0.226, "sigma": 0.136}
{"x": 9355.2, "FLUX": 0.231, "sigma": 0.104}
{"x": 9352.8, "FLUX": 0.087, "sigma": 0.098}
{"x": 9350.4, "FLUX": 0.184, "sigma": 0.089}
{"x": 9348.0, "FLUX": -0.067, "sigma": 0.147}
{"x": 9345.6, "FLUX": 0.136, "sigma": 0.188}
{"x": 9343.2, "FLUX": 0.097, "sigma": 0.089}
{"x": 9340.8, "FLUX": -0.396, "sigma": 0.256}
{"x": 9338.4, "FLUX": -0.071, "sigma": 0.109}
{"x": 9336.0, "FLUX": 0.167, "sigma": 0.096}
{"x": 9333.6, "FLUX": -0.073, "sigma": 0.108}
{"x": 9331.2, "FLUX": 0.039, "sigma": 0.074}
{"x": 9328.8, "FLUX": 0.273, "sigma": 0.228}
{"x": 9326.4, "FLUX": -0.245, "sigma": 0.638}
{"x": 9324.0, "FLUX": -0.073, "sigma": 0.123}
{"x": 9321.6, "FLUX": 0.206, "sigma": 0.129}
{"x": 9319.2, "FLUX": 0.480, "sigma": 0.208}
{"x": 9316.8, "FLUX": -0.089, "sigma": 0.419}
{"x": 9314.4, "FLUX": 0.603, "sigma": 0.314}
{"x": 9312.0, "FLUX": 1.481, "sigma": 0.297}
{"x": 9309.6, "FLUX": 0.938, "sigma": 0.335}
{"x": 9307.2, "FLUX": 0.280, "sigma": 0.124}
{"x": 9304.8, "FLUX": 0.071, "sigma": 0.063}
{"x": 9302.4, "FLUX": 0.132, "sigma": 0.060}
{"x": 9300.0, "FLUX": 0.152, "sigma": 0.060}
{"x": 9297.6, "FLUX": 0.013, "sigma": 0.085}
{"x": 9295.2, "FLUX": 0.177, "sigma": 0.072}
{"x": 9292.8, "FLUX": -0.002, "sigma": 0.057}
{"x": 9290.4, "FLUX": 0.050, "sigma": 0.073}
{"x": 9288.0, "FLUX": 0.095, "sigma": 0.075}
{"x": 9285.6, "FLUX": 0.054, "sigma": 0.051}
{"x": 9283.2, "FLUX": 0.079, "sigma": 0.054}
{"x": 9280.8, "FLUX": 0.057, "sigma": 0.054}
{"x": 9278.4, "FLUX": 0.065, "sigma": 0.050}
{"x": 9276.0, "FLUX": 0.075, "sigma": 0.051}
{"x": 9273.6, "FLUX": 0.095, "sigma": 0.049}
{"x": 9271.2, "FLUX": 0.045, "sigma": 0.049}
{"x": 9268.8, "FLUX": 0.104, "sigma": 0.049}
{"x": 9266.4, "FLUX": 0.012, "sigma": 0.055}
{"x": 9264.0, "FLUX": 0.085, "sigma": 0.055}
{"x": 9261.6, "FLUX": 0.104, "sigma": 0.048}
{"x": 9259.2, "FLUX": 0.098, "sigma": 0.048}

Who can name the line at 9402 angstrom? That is [O III]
